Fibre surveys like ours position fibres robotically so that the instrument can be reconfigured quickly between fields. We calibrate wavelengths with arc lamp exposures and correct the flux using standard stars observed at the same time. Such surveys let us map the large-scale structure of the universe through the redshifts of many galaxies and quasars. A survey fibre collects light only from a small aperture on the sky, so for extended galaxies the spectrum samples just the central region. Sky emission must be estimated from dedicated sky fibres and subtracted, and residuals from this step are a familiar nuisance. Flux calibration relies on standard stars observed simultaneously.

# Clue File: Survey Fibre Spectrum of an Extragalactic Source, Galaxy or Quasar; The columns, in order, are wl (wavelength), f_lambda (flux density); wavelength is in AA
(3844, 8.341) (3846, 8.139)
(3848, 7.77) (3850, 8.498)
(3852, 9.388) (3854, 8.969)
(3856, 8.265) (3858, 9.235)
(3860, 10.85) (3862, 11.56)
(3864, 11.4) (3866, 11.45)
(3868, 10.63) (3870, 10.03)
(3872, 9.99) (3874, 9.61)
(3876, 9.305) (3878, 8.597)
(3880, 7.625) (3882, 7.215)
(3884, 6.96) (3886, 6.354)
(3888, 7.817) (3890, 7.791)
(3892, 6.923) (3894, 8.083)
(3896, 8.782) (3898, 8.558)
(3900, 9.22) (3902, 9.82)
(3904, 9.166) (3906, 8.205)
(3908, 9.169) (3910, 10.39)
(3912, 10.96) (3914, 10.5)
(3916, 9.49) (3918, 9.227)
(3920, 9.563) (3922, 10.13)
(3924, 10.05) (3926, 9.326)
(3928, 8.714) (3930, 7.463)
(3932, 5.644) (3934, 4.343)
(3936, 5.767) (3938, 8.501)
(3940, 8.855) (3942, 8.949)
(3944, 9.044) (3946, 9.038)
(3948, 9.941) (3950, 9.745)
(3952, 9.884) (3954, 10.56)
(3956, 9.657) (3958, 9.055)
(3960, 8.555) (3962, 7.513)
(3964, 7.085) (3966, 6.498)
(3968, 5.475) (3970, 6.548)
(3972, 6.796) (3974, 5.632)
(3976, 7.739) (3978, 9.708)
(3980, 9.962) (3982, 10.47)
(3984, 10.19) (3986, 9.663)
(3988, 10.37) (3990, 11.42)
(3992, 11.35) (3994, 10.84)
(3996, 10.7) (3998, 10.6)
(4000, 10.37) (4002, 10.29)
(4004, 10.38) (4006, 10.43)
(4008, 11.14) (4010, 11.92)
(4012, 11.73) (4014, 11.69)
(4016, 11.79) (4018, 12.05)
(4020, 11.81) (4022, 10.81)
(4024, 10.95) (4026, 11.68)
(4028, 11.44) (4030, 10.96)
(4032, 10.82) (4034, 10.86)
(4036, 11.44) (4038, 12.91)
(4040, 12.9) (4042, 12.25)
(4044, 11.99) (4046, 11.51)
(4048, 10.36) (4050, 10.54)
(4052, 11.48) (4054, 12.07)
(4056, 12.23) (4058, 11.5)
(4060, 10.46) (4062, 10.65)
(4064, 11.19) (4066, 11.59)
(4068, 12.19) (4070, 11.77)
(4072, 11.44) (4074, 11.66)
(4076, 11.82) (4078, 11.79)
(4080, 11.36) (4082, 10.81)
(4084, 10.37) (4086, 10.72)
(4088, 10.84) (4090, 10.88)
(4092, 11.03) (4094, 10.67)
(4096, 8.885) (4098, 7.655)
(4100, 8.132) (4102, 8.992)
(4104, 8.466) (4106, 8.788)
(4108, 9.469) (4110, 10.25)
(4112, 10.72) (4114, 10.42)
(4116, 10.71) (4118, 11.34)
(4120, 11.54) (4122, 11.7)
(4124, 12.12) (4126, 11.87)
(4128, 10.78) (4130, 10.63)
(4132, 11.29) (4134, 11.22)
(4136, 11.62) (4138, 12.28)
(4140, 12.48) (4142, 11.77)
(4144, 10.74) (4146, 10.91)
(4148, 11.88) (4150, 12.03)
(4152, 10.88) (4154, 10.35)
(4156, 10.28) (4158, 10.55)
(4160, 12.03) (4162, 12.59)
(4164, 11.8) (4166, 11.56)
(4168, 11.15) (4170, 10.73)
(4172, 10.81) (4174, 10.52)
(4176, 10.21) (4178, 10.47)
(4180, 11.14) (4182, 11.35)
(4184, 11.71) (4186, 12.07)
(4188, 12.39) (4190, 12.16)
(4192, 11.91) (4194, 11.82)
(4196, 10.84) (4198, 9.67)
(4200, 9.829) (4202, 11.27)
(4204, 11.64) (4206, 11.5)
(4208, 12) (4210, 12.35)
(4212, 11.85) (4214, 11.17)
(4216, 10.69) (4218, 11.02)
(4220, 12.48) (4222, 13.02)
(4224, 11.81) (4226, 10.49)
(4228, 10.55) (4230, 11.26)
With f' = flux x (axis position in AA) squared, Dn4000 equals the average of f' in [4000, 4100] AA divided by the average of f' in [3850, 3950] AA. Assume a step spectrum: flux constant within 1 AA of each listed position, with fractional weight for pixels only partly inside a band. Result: 1.4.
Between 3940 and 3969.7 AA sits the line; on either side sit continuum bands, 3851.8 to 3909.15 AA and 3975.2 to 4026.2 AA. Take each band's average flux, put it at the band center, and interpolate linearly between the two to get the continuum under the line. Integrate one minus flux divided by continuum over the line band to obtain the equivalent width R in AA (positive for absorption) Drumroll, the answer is 4.4 AA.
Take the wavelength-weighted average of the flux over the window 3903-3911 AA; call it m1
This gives 9.23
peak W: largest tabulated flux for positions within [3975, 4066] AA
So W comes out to 12.91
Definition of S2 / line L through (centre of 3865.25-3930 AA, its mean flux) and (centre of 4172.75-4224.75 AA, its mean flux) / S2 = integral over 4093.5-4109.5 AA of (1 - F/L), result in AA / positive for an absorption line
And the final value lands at 2.7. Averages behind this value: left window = 9.02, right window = 11.4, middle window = 8.87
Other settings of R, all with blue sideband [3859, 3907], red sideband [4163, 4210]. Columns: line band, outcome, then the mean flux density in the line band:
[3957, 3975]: 4.9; 7.02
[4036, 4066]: -3.9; 11.6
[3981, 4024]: -4.6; 11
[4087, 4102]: 1.3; 9.68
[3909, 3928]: -1.3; 9.89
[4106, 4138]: -0.7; 11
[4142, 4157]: -0.1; 11.1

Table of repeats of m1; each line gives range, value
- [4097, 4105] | 8.31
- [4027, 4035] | 11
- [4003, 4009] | 10.7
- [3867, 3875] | 10.1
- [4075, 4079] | 11.8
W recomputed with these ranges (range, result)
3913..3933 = 10.5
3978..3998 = 11.42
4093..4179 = 12.59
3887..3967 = 10.96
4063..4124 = 12.19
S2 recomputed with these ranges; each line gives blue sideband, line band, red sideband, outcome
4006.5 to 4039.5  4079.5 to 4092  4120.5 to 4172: 0.7 AA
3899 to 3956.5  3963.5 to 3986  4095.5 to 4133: 3.4 AA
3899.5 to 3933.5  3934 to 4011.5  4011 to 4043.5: 9.4 AA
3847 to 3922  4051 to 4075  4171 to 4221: -2.6 AA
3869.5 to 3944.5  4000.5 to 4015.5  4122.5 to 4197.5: -2.2 AA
